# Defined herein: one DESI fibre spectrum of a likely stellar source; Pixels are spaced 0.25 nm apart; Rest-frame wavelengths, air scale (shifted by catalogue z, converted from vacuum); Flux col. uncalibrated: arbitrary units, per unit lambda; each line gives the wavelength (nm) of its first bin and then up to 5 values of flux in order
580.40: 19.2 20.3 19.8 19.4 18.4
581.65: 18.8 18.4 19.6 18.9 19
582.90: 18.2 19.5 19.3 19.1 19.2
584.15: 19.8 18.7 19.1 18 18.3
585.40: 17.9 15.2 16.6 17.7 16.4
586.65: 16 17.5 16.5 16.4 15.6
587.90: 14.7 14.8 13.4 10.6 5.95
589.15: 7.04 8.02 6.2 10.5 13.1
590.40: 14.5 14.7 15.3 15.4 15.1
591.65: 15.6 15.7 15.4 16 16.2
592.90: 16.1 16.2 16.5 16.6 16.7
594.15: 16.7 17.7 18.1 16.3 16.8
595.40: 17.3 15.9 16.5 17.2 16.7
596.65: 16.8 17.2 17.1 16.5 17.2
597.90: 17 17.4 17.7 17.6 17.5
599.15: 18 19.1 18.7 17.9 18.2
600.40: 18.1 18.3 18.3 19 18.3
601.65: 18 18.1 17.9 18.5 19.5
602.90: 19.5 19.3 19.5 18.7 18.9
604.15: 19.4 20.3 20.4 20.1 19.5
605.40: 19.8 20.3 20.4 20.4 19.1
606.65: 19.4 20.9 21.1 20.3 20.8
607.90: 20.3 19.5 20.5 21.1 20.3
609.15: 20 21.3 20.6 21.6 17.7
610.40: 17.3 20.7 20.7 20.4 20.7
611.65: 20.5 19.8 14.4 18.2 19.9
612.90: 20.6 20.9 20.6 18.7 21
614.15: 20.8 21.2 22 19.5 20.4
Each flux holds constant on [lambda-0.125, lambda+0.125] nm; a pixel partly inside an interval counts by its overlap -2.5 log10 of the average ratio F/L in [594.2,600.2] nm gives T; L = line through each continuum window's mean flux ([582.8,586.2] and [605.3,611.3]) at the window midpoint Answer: 0.119 mag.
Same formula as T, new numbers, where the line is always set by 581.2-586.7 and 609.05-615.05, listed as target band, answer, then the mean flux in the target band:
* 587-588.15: 0.18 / 15.7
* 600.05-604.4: 0.04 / 18.7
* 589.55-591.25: 0.41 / 12.9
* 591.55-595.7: 0.15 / 16.5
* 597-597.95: 0.13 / 17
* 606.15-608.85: -0.03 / 20.3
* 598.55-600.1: 0.06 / 18.1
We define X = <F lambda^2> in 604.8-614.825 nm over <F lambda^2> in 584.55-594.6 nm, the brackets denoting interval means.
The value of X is 1.4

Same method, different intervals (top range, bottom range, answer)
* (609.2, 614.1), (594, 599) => 1.22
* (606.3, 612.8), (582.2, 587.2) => 1.20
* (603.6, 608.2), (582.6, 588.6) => 1.24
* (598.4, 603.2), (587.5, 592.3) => 1.49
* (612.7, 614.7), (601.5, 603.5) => 1.14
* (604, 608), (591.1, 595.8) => 1.29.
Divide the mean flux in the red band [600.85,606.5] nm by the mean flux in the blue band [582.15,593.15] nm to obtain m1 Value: 1.24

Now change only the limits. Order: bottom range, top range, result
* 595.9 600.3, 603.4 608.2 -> 1.14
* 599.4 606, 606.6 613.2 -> 1.05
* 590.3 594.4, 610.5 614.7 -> 1.26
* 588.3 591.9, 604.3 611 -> 1.69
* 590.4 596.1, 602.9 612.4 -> 1.23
